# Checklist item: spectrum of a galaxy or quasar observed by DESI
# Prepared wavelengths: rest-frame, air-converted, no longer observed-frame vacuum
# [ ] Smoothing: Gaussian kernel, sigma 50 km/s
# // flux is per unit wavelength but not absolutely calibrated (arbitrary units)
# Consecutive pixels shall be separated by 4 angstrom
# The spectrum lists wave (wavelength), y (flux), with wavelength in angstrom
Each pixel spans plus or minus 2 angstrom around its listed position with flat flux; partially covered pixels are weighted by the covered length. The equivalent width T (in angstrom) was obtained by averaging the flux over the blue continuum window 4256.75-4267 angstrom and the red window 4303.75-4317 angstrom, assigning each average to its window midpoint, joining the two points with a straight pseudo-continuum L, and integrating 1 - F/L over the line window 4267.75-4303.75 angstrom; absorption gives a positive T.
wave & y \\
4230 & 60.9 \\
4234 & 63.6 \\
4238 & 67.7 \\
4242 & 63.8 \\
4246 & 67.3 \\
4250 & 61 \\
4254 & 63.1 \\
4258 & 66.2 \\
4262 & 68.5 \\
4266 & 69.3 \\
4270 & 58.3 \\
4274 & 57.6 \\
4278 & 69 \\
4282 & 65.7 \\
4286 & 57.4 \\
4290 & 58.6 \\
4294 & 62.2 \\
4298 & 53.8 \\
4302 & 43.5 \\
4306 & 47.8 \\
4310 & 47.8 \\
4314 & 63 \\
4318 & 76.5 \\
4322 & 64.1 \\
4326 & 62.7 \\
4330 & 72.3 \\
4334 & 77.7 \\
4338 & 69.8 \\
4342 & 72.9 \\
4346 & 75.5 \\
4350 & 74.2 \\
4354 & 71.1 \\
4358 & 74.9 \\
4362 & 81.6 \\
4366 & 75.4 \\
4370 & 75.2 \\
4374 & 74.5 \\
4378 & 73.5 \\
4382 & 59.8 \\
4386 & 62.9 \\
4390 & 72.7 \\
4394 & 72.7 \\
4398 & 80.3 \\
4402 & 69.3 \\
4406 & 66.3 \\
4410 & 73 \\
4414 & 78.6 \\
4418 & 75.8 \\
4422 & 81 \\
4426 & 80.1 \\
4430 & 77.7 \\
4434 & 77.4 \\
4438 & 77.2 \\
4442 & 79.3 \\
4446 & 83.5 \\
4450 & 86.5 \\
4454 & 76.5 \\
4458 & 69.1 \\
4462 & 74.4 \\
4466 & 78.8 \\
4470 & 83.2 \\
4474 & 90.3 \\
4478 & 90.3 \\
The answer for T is 1.6 angstrom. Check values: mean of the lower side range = 68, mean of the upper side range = 54.5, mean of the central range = 58.6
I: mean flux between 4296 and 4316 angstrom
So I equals 51.2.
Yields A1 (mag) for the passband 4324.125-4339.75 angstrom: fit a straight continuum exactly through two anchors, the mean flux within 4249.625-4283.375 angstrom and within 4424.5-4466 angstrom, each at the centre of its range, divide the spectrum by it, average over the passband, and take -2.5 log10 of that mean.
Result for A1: -0.02 mag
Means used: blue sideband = 64.4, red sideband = 78.2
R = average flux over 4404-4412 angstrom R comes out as 69.7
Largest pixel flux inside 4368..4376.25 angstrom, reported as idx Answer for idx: 75.2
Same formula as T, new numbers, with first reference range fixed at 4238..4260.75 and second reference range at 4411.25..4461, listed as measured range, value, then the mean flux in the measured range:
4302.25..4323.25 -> 3.4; 58.3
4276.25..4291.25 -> 1.0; 62.8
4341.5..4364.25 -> -0.9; 75.2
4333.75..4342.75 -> -0.2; 72.7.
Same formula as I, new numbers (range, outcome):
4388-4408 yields 72.3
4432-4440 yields 77.3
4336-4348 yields 72.7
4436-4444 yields 78.2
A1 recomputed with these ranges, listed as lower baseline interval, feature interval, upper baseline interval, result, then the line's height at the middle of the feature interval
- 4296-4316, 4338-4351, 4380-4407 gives -0.24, 59.1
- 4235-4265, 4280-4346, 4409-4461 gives 0.12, 69.8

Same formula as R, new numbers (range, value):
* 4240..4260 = 64.3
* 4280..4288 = 61.5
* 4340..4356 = 73.4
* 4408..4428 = 77.7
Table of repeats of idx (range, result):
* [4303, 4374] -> 81.6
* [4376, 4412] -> 80.3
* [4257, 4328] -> 76.5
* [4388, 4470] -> 86.5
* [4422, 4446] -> 83.5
